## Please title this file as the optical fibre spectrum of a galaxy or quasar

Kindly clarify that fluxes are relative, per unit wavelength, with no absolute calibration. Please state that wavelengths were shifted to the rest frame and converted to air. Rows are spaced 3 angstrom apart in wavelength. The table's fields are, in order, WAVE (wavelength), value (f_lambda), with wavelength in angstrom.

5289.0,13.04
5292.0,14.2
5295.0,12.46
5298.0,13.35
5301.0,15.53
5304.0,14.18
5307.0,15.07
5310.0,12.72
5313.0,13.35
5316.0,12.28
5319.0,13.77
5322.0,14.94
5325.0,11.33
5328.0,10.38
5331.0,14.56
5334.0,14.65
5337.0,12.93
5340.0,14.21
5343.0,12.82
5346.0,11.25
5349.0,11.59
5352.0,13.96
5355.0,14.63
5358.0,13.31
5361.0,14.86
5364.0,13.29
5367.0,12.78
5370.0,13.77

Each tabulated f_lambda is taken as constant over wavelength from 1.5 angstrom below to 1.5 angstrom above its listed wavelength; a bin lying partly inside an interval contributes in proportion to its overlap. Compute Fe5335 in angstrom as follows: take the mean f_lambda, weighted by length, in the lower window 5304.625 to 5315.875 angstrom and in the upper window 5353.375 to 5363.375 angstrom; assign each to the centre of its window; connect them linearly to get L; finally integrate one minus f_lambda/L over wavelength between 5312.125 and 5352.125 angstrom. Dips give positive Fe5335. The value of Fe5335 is 2.55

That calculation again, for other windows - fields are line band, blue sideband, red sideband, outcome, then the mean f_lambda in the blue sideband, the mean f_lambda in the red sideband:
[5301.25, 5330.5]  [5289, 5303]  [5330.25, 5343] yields 1.2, 13.8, 13.9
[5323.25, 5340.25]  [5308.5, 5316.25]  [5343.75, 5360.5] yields 0.0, 12.9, 13.1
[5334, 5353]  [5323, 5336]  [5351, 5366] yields 0.6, 12.8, 14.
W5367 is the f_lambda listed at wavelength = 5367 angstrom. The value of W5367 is 12.78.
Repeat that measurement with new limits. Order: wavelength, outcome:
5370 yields 13.77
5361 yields 14.86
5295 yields 12.46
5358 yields 13.31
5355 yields 14.63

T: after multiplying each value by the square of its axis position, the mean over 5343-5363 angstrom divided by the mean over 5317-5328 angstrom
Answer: 1.04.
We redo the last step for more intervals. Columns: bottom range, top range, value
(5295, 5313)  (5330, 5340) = 1.02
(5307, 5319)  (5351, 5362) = 1.09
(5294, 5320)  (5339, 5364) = 0.99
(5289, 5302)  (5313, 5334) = 0.96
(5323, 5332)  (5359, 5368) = 1.14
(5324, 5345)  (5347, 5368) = 1.05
